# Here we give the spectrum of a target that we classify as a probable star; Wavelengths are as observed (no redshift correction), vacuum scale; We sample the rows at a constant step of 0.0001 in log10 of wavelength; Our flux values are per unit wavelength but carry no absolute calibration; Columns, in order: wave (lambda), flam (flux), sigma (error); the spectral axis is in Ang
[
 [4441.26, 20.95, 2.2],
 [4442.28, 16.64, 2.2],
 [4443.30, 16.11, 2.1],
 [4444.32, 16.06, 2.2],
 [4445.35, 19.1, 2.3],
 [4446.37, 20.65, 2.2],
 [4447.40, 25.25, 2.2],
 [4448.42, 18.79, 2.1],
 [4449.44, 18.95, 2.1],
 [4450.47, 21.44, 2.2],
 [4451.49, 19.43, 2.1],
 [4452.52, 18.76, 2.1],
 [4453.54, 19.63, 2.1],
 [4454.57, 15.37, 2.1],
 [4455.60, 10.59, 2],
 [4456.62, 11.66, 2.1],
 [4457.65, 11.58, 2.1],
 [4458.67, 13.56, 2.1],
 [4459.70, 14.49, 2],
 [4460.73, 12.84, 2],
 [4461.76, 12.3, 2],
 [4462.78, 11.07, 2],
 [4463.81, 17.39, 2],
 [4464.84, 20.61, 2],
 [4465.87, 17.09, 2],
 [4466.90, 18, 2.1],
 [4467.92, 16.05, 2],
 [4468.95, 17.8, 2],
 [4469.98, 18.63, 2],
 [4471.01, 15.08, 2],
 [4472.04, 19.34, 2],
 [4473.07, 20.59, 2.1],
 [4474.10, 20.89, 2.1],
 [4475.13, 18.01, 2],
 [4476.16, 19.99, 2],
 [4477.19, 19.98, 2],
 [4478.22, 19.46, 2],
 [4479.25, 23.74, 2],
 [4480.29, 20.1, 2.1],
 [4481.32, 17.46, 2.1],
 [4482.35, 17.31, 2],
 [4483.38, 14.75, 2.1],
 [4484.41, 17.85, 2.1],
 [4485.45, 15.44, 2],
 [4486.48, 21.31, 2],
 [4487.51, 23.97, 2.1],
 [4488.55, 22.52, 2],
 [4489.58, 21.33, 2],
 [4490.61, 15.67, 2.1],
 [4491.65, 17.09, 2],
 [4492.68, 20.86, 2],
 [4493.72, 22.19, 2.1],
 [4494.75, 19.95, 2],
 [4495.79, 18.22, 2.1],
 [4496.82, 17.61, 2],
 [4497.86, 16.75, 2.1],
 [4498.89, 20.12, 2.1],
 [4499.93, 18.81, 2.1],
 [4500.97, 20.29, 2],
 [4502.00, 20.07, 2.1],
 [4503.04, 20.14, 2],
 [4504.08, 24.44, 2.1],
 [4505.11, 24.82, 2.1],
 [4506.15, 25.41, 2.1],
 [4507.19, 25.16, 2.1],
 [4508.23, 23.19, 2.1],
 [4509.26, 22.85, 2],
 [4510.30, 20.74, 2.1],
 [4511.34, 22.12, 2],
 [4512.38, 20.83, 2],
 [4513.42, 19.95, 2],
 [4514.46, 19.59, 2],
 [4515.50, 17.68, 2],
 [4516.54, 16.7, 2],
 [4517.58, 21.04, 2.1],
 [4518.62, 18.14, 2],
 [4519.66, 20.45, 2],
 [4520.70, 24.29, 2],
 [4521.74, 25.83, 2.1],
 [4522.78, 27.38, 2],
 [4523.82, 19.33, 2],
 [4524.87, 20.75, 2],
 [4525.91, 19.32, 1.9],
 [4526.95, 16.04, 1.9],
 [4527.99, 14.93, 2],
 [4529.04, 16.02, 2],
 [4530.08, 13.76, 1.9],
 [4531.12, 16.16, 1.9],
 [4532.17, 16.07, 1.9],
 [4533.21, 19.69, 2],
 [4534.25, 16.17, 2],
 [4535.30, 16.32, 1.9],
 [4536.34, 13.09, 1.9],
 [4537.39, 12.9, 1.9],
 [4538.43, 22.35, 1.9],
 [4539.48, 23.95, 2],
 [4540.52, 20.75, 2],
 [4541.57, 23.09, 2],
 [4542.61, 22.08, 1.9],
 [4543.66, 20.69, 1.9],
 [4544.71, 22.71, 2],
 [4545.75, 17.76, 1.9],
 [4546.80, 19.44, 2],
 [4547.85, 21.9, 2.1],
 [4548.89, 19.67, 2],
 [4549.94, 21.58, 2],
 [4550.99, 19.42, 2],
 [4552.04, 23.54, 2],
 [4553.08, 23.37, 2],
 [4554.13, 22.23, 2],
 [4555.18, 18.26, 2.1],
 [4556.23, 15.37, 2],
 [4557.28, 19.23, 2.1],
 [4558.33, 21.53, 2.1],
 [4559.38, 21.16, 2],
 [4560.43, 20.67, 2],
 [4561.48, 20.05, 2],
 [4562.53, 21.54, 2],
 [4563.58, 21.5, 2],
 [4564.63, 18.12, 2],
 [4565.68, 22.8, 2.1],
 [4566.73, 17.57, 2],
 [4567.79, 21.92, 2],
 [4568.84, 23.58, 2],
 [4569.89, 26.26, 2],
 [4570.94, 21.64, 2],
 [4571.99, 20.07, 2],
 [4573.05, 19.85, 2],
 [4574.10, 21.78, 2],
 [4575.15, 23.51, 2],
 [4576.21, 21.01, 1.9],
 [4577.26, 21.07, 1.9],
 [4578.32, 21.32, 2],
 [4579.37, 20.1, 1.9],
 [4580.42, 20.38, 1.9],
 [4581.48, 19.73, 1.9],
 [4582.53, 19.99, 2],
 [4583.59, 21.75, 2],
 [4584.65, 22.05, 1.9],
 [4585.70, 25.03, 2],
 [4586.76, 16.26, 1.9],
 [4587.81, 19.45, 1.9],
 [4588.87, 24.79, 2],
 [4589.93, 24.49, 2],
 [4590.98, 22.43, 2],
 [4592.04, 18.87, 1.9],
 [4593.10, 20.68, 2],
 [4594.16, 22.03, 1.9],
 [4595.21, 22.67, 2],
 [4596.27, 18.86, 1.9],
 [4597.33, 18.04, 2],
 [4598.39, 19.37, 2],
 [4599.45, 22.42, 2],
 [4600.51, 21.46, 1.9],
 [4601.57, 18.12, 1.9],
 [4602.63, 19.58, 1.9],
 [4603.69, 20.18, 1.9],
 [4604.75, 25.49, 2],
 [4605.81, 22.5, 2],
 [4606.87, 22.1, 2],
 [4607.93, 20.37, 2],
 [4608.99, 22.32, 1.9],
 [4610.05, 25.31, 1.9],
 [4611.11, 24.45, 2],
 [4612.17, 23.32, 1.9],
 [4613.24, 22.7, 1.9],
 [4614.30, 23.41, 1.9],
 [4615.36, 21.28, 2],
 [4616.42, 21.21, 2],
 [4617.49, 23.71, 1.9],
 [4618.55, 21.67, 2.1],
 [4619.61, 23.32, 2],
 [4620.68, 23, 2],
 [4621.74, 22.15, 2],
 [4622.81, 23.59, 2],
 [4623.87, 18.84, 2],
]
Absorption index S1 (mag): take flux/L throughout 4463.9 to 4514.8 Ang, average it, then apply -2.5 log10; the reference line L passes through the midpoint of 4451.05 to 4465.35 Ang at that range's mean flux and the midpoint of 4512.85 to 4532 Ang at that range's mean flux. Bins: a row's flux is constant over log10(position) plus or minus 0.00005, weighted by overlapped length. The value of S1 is -0.168 mag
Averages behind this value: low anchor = 14.9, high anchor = 19.2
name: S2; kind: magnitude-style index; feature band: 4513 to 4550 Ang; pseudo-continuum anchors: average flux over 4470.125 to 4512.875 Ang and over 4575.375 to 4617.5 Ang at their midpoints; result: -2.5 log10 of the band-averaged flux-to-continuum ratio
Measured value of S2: 0.07 mag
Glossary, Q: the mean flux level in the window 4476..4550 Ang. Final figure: 19.9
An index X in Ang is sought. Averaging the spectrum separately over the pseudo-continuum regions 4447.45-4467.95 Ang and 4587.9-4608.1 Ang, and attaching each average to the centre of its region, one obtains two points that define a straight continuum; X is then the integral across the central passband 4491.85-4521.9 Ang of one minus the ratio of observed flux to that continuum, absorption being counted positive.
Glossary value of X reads -4.9 Ang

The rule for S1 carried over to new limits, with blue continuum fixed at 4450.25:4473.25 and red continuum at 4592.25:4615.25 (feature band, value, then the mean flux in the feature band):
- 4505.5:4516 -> -0.207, 21.8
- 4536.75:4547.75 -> -0.071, 20.5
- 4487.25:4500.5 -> -0.129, 19.5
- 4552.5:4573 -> -0.044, 20.9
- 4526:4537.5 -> 0.191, 15.8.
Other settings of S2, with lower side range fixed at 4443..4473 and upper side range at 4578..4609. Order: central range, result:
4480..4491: -0.07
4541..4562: -0.05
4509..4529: -0.08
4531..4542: 0.06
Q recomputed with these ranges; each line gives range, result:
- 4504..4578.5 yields 20.5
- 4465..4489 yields 18.9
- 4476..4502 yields 19.3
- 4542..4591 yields 21.1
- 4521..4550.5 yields 19.3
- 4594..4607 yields 20.9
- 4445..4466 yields 16.7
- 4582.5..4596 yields 21.6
